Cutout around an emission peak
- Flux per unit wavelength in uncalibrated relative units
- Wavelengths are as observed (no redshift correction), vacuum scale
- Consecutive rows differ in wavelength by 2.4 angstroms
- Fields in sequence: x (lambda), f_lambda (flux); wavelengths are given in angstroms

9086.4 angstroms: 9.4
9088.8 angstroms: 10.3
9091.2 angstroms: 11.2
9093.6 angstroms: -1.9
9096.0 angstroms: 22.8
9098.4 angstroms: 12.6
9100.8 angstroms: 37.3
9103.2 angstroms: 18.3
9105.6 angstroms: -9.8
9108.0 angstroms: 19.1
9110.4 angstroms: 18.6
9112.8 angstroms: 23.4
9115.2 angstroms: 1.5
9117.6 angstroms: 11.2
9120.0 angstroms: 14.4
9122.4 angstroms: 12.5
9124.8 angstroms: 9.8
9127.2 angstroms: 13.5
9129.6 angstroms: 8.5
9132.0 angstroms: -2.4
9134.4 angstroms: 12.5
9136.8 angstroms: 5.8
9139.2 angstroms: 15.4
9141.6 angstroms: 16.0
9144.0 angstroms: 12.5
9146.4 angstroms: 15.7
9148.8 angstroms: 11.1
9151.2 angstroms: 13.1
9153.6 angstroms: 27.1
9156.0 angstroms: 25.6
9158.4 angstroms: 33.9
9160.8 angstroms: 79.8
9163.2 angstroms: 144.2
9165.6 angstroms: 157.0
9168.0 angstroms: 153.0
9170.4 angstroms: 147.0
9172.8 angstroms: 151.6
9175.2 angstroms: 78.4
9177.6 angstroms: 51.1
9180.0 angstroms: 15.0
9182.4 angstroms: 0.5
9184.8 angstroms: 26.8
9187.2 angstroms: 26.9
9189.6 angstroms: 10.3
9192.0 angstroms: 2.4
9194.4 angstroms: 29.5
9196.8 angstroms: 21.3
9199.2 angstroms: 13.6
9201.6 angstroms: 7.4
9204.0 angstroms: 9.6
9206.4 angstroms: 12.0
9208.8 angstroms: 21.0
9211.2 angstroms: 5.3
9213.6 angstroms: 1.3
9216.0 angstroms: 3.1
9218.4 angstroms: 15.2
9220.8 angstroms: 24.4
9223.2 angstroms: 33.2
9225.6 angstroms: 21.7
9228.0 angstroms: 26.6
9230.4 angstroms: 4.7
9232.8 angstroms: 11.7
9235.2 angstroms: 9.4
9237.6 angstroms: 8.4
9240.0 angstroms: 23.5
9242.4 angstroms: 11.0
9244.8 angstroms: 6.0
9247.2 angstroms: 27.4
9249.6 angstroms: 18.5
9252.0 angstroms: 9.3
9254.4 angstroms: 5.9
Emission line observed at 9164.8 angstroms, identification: [O II]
